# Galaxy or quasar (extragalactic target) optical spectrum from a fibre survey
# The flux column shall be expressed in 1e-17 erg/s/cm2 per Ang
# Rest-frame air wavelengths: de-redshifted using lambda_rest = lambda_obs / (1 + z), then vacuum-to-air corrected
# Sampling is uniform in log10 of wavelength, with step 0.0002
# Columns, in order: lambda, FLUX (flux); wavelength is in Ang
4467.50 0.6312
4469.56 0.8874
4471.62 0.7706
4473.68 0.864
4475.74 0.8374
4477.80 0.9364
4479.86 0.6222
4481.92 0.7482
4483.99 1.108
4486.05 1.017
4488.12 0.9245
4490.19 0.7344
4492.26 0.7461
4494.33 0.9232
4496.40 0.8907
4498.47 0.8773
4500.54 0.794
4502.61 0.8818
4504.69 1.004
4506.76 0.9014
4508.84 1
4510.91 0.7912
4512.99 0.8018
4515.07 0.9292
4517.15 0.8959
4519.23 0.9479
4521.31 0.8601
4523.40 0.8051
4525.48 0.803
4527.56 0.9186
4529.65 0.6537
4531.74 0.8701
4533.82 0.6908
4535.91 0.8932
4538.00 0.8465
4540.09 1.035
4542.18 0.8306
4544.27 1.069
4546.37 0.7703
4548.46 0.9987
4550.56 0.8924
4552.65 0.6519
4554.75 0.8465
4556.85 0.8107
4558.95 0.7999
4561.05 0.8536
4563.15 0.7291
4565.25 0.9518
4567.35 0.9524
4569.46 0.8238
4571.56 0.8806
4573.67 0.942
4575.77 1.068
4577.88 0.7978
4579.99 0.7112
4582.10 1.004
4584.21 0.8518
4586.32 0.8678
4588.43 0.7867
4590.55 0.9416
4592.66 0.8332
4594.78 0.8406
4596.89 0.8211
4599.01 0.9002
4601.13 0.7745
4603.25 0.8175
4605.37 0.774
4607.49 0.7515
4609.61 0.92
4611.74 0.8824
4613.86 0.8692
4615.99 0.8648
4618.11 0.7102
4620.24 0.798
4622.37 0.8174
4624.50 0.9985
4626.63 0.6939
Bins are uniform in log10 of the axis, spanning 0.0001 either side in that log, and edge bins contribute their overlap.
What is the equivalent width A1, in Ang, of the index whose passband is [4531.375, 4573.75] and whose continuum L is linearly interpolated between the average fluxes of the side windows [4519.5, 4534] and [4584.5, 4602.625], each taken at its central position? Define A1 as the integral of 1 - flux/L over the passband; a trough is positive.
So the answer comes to -1.8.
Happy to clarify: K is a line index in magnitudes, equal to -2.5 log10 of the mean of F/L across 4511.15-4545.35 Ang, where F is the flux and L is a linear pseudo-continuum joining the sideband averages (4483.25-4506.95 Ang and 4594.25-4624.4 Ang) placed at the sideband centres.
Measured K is 0.02 mag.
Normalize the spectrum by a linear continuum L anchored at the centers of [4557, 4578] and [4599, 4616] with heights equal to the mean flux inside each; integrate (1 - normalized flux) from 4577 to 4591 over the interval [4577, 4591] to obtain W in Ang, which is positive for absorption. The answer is 0.2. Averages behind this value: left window 0.881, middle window 0.848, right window 0.834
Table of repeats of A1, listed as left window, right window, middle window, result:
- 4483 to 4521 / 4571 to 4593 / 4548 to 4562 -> 0.9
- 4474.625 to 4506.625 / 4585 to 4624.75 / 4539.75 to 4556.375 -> -0.5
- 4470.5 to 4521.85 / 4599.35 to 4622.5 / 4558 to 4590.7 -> -1.4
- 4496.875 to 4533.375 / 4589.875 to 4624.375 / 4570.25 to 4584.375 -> -0.8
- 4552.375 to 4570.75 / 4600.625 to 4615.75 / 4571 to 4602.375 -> -1.4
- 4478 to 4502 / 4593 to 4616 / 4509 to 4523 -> -0.4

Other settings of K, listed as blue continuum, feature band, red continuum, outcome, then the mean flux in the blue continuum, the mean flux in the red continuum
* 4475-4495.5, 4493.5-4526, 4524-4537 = -0.07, 0.86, 0.805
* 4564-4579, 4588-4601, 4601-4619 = 0.01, 0.913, 0.822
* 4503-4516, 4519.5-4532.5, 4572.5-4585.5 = 0.10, 0.903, 0.895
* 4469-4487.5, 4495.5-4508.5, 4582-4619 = -0.04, 0.867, 0.842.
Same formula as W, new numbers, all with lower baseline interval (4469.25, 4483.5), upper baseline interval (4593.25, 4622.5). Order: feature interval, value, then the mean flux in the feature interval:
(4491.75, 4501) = -0.42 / 0.855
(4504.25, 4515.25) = -1.05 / 0.898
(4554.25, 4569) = -0.47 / 0.848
